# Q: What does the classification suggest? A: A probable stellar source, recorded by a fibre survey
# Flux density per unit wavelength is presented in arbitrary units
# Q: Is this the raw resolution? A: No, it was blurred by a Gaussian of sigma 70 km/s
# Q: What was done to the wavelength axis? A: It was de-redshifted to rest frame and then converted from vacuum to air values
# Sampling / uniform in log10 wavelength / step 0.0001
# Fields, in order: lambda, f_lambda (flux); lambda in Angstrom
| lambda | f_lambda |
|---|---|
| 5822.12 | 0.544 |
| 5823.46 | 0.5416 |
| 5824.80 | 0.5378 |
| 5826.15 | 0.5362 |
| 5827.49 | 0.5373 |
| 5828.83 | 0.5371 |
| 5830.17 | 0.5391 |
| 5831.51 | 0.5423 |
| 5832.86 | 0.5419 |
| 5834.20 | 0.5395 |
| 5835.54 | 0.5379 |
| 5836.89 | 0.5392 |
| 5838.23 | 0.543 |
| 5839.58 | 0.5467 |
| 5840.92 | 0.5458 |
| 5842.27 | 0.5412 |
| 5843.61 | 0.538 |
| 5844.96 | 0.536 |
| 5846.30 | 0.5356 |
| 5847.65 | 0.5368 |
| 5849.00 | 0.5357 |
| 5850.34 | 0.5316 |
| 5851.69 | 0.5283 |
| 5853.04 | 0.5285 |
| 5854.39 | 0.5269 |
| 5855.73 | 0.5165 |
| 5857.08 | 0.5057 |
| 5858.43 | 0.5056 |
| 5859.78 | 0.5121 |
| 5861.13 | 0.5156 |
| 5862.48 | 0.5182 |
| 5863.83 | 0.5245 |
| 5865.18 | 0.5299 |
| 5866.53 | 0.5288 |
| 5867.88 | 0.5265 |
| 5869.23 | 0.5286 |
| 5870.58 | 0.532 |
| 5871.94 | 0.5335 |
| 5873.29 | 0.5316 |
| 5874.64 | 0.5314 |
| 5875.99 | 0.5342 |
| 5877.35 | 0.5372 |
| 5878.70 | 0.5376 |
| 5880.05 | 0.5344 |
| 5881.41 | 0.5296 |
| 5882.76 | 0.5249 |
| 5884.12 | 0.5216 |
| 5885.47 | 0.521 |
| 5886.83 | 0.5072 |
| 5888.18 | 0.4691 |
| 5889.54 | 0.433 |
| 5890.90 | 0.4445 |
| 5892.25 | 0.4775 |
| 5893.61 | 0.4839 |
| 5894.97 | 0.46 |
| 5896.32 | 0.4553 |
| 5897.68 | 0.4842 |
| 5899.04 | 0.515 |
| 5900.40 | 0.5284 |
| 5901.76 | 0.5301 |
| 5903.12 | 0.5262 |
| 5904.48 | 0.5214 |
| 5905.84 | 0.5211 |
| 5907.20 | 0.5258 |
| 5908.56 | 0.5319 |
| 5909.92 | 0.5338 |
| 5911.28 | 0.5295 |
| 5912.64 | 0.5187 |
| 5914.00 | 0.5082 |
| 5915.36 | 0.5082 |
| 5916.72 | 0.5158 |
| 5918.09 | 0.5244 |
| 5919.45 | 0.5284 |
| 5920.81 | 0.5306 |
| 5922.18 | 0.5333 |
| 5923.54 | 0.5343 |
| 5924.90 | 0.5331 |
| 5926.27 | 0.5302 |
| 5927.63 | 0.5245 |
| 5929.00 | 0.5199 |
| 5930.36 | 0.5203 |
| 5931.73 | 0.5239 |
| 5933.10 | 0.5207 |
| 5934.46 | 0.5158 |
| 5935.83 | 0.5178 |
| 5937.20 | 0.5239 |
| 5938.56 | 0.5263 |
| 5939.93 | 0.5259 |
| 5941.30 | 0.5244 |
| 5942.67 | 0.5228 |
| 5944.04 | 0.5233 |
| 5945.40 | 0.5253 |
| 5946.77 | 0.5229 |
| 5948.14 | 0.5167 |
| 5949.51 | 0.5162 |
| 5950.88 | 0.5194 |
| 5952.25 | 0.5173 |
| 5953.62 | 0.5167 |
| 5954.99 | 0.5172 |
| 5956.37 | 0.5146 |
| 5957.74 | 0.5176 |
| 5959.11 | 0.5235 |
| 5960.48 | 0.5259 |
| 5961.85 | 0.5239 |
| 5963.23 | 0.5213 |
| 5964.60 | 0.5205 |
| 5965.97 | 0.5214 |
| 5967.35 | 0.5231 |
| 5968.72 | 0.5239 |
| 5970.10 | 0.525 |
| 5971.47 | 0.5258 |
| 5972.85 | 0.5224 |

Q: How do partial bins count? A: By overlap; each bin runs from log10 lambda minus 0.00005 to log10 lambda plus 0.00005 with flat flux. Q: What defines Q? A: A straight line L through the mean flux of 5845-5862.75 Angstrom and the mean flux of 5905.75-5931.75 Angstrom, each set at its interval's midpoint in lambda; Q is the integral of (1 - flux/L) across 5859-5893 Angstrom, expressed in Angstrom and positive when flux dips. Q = 0.6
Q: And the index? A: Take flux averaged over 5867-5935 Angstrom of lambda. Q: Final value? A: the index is 0.516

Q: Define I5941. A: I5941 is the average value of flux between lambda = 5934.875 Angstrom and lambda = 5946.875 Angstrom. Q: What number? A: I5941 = 0.524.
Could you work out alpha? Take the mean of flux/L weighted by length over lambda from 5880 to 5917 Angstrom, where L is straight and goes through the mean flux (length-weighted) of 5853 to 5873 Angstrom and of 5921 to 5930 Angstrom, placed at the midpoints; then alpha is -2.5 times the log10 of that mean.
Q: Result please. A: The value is 0.04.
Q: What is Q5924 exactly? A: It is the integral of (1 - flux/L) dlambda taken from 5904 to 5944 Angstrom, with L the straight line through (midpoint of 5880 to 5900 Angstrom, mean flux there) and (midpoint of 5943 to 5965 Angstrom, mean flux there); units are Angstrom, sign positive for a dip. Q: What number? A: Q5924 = -1.4 Angstrom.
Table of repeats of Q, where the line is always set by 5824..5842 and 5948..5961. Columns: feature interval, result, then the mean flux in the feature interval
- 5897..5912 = 0.1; 0.522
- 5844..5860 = 0.3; 0.525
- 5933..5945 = 0.0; 0.523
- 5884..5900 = 1.5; 0.48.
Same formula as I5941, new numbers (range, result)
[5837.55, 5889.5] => 0.526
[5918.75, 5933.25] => 0.527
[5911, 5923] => 0.522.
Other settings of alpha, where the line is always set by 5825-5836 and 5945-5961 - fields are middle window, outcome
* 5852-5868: 0.029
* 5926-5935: 0.001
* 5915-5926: -0.004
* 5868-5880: -0.003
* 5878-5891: 0.053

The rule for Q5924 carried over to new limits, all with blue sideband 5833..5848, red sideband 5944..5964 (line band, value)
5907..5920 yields 0.12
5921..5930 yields -0.06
